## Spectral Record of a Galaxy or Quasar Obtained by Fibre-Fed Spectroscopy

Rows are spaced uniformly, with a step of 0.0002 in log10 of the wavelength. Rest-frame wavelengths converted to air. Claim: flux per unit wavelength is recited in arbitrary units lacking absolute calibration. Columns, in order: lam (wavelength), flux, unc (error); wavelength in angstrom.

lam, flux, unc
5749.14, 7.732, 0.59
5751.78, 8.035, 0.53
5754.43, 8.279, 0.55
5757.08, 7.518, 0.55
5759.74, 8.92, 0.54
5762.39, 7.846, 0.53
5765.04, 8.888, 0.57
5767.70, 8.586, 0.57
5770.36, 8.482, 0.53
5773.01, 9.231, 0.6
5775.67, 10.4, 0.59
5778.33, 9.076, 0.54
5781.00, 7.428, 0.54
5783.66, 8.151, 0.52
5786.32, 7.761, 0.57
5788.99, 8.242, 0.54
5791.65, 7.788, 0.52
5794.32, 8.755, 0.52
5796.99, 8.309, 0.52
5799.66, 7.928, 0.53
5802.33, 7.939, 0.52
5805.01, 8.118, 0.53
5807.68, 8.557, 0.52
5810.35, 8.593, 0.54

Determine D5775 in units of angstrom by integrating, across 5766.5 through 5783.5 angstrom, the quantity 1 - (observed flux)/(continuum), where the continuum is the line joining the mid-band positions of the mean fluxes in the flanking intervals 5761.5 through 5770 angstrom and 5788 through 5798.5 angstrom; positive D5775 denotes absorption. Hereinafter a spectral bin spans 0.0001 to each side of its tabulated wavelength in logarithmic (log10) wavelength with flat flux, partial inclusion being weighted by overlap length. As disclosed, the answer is -0.84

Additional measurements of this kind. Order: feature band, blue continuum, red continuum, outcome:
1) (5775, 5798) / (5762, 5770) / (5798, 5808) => -0.3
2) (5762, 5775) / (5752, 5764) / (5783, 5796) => -1.0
